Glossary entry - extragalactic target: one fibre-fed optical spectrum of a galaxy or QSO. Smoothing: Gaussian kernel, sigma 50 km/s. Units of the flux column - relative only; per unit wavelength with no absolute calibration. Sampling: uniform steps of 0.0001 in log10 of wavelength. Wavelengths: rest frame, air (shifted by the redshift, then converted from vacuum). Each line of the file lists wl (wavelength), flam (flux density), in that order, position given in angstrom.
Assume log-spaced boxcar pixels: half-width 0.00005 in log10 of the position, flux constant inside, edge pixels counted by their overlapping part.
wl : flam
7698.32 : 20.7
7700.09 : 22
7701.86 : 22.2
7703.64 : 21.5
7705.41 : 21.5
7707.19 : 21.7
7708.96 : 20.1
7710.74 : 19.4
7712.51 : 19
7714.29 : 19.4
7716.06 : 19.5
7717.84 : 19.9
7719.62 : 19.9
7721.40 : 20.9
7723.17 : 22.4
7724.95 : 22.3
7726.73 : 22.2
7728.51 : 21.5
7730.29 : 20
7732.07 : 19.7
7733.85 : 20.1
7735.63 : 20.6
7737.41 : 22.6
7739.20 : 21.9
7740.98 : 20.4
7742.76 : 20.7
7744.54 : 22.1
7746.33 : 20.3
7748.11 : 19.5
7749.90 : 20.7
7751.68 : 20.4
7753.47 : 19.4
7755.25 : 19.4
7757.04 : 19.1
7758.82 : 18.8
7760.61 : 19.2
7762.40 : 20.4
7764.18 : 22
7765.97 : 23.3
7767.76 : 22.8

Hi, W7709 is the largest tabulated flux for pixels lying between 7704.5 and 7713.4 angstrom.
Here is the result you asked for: 21.7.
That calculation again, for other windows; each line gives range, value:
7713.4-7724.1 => 22.4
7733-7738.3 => 22.6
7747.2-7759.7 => 20.7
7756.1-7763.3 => 20.4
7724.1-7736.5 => 22.3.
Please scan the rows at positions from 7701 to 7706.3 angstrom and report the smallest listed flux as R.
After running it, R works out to 21.5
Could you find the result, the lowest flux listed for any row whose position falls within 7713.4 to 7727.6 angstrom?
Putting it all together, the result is 19.4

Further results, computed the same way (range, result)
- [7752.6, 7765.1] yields 18.8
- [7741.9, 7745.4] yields 20.7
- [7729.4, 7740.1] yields 19.7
